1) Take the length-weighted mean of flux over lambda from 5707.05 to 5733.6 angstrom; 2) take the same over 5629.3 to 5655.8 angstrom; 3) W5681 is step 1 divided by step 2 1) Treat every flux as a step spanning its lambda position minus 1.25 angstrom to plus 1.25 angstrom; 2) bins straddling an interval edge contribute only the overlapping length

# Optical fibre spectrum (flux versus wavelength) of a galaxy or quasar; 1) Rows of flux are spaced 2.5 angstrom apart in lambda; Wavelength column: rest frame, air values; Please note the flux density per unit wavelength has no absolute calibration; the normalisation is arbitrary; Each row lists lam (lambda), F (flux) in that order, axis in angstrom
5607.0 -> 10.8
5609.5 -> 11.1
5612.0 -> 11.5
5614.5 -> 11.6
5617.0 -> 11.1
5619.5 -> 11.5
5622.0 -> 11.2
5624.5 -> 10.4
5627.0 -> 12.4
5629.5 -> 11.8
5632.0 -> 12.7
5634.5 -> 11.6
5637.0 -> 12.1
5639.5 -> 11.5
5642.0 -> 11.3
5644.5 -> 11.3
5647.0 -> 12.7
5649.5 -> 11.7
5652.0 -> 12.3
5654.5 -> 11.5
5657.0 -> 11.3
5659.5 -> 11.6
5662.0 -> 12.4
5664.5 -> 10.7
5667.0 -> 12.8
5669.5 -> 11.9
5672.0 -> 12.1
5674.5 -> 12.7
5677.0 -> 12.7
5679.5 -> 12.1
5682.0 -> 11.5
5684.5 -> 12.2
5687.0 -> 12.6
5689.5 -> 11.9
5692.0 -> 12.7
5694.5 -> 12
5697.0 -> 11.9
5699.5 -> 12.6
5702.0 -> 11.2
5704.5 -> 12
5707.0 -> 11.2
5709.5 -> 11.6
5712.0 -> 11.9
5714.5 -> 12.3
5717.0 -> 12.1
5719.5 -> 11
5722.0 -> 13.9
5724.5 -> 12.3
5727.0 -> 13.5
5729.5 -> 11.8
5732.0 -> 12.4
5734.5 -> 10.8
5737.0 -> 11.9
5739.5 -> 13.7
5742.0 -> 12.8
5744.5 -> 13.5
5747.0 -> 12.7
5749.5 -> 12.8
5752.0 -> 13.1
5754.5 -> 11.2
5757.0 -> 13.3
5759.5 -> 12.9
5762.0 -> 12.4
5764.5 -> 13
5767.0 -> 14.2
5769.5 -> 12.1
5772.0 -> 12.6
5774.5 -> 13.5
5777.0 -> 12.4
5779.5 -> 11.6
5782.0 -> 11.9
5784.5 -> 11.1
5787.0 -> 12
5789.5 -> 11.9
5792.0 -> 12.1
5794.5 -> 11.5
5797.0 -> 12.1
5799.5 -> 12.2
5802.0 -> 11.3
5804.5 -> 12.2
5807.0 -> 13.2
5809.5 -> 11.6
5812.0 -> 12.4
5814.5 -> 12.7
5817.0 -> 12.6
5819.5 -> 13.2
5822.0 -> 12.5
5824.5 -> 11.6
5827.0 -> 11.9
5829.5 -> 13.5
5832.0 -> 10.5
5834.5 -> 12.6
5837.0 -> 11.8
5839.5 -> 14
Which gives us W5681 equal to 1.0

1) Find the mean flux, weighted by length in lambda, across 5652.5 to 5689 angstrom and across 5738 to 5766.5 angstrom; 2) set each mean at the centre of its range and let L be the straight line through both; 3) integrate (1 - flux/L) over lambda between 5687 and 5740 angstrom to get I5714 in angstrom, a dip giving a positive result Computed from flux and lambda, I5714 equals 1.48 angstrom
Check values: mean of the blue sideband 12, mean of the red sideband 12.9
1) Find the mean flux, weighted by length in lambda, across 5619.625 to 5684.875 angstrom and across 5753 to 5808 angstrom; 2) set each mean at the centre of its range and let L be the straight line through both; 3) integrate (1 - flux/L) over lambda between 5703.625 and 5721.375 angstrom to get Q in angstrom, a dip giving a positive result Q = 0.4 angstrom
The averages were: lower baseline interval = 11.9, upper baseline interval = 12.3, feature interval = 11.8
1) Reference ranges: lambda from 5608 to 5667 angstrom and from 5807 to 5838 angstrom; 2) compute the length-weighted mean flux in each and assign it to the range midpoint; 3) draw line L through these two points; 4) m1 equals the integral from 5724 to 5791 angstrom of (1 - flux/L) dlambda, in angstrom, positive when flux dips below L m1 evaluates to -2.4 angstrom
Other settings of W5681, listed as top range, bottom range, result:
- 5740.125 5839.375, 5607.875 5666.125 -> 1.07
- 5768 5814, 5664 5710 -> 1.01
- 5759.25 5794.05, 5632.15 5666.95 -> 1.05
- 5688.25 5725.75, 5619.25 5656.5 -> 1.03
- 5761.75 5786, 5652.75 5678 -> 1.04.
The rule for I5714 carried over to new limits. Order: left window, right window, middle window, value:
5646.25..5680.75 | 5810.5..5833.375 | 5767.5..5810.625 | 0.5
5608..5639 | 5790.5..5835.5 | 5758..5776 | -1.4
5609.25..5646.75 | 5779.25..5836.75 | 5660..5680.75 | -0.8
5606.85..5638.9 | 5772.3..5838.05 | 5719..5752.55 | -1.9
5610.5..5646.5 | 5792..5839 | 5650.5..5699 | -1.3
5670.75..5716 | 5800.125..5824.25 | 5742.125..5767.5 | -1.3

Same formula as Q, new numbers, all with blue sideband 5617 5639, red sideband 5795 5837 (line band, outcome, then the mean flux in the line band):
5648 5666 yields 0.13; 11.7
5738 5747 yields -0.90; 13.2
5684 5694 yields -0.41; 12.3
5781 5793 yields 0.35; 11.8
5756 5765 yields -0.61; 12.9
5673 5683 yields -0.38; 12.3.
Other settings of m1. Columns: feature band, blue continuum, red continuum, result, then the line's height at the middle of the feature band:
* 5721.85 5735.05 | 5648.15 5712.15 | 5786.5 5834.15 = -0.41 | 12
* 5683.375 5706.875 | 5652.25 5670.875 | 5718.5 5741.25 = 0.00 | 12.1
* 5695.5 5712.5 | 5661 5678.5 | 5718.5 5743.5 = 0.76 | 12.3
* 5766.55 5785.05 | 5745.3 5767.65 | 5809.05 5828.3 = 0.40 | 12.7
